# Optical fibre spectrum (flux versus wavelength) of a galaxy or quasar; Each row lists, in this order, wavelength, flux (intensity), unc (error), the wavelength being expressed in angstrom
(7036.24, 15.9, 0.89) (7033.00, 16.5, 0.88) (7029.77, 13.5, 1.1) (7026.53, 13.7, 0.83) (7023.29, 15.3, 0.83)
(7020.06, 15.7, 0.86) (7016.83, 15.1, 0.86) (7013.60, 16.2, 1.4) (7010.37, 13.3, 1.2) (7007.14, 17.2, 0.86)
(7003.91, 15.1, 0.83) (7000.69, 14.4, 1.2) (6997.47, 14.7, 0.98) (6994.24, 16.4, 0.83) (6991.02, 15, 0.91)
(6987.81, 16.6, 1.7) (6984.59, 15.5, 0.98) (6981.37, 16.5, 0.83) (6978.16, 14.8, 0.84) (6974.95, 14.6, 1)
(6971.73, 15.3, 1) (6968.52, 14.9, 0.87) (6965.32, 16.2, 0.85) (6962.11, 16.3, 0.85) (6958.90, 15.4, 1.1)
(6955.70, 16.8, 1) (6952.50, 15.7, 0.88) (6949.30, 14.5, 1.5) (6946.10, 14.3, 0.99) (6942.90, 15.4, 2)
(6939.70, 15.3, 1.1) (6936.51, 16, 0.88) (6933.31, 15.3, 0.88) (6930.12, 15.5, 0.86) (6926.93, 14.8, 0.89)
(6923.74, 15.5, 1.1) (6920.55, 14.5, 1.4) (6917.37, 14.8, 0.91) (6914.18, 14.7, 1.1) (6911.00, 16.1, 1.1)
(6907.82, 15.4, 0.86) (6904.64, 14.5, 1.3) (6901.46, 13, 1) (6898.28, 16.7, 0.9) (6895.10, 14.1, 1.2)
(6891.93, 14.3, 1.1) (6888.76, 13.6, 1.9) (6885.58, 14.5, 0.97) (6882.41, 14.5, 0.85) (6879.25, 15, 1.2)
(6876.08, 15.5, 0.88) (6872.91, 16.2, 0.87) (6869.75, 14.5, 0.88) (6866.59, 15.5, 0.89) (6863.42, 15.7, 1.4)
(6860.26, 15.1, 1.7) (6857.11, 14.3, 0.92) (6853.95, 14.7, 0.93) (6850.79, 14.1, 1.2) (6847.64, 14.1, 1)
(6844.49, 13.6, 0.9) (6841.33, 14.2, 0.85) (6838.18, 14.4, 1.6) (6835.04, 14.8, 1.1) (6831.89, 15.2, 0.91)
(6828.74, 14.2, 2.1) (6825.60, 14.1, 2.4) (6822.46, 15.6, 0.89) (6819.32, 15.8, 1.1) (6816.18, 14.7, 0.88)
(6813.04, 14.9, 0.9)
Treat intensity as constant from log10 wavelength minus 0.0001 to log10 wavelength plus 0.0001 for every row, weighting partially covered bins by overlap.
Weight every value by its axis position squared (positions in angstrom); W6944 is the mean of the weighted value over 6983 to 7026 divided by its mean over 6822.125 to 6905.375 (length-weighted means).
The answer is 1.09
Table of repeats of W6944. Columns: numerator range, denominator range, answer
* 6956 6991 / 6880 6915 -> 1.09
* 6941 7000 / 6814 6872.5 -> 1.09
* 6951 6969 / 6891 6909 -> 1.11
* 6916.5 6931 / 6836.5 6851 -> 1.09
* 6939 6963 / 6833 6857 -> 1.11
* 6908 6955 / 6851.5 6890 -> 1.04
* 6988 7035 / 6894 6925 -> 1.05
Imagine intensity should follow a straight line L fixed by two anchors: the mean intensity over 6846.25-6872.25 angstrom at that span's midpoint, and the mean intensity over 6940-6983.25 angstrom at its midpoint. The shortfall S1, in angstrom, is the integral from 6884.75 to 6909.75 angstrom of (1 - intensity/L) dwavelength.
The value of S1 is 0.8 angstrom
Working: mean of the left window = 14.8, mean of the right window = 15.4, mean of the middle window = 14.5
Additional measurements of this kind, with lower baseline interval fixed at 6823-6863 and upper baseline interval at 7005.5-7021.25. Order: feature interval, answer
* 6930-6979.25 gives -0.8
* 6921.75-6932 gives -0.2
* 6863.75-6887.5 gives -0.7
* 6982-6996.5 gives -0.5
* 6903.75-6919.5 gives -0.2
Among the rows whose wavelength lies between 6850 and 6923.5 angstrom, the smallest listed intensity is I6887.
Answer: 13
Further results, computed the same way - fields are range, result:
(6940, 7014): 13.3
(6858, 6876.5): 14.5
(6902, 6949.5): 14.3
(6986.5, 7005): 14.4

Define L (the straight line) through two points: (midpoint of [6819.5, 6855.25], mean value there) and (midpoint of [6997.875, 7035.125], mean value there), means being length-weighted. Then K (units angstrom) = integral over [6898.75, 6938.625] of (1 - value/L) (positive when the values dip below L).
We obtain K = -0.8 angstrom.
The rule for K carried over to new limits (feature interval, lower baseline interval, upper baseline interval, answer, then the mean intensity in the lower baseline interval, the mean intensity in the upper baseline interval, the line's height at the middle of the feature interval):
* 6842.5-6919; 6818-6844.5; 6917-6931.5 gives 0.59 angstrom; 14.7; 15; 14.9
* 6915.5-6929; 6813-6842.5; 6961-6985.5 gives 0.30 angstrom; 14.8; 15.5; 15.3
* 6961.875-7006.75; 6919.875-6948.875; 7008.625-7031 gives -1.71 angstrom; 15.2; 14.7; 14.9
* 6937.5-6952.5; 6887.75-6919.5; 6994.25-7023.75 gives -0.06 angstrom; 14.7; 15.3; 15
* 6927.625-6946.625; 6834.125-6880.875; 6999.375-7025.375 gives -0.38 angstrom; 14.8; 15.3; 15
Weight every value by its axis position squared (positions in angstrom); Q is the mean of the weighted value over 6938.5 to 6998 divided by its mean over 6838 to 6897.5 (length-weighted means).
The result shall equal 1.09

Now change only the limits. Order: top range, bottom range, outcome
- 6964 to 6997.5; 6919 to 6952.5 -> 1.04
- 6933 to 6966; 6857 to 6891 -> 1.06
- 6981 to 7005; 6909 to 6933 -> 1.04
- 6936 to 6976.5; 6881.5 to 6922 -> 1.07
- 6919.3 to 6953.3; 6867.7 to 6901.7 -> 1.04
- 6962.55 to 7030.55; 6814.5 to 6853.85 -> 1.10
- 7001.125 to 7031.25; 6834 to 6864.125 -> 1.09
